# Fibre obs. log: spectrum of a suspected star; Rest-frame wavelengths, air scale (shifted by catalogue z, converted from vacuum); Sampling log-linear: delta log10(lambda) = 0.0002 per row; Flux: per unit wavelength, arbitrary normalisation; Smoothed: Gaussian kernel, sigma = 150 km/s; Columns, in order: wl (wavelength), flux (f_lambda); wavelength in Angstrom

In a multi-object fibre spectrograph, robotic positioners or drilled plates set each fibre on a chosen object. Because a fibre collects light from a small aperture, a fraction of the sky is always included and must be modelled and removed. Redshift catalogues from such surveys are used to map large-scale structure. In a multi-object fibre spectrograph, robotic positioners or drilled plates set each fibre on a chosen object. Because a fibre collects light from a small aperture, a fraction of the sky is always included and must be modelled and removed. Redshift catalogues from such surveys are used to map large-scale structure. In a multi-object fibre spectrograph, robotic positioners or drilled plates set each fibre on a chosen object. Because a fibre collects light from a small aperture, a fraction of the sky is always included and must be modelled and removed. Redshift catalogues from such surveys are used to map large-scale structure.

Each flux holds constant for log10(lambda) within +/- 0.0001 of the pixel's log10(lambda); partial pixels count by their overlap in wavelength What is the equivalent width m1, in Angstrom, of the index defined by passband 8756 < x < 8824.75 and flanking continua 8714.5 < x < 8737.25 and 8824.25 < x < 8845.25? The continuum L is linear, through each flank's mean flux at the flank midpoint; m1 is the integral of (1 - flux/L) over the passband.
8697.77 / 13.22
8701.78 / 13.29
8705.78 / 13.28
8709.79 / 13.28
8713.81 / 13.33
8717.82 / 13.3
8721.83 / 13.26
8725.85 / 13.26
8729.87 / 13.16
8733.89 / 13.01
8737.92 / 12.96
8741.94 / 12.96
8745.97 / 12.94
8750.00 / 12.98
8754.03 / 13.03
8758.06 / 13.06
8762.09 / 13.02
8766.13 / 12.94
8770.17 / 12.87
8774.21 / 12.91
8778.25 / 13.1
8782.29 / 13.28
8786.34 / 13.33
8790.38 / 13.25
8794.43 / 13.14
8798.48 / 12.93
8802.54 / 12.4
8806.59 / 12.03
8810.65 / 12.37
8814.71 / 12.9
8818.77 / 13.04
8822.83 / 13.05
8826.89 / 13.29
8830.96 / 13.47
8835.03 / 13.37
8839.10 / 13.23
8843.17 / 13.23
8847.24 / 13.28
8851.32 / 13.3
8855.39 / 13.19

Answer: 1.78 Angstrom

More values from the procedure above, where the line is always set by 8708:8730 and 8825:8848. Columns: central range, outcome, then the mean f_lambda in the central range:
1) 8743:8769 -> 0.6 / 13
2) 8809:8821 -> 0.5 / 12.8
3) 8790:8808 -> 0.8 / 12.7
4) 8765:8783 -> 0.4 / 13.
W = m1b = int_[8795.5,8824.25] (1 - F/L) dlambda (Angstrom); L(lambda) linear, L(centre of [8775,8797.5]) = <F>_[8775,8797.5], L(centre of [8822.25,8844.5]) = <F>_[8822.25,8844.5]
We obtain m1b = 1.21 Angstrom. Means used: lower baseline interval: 13.2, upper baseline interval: 13.3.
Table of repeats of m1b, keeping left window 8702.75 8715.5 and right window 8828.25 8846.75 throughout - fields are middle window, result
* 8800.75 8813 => 0.9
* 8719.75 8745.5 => 0.4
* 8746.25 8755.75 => 0.2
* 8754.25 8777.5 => 0.6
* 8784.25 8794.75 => 0.0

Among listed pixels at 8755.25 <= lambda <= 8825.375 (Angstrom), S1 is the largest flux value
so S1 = 13.33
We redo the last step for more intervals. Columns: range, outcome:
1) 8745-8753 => 12.98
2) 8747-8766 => 13.06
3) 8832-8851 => 13.37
